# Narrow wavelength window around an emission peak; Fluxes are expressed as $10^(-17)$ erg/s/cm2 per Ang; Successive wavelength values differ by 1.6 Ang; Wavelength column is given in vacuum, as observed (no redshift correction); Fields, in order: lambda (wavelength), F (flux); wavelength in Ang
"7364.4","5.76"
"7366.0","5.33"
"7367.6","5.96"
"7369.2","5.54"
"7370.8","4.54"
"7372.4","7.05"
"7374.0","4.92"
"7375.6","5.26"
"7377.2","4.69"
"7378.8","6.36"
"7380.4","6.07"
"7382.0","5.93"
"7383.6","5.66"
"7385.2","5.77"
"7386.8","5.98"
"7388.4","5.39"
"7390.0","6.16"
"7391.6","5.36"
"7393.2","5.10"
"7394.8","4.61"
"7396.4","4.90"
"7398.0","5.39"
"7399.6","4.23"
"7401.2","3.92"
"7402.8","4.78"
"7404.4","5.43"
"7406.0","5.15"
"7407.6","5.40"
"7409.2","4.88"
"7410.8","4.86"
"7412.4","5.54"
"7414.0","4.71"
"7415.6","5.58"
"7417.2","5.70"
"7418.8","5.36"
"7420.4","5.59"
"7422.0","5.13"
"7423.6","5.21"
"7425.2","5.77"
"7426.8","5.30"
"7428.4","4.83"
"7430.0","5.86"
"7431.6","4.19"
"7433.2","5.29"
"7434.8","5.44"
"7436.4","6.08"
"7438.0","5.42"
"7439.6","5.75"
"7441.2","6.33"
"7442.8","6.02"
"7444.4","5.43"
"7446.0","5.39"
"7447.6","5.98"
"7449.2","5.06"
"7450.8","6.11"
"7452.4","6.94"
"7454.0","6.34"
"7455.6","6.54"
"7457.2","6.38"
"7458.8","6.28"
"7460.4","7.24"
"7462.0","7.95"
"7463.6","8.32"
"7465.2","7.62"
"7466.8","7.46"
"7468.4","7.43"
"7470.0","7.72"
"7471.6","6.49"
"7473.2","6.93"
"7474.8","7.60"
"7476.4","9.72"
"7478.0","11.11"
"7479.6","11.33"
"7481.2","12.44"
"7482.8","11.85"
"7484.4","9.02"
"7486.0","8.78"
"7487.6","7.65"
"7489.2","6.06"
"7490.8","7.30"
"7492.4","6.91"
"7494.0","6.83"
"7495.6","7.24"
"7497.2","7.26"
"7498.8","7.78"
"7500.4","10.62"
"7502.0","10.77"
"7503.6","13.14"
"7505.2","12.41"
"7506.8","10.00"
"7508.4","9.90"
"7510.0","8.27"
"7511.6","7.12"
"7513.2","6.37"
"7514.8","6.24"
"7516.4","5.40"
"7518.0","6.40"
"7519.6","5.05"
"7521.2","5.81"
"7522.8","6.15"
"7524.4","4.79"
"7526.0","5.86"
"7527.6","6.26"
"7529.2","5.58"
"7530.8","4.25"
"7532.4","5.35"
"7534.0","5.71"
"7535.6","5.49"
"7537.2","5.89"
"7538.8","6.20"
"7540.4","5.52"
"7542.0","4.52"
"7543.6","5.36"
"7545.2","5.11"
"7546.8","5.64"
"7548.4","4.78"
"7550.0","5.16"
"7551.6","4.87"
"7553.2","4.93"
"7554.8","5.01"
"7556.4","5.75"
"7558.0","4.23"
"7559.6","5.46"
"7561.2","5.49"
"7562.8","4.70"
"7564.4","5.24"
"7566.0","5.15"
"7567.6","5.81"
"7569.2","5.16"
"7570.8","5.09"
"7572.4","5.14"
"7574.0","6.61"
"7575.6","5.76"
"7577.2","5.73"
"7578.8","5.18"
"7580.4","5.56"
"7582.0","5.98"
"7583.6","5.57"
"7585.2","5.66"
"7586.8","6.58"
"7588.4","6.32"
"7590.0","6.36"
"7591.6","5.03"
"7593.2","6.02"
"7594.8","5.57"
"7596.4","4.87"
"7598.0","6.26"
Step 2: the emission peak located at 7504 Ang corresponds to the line [N II]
